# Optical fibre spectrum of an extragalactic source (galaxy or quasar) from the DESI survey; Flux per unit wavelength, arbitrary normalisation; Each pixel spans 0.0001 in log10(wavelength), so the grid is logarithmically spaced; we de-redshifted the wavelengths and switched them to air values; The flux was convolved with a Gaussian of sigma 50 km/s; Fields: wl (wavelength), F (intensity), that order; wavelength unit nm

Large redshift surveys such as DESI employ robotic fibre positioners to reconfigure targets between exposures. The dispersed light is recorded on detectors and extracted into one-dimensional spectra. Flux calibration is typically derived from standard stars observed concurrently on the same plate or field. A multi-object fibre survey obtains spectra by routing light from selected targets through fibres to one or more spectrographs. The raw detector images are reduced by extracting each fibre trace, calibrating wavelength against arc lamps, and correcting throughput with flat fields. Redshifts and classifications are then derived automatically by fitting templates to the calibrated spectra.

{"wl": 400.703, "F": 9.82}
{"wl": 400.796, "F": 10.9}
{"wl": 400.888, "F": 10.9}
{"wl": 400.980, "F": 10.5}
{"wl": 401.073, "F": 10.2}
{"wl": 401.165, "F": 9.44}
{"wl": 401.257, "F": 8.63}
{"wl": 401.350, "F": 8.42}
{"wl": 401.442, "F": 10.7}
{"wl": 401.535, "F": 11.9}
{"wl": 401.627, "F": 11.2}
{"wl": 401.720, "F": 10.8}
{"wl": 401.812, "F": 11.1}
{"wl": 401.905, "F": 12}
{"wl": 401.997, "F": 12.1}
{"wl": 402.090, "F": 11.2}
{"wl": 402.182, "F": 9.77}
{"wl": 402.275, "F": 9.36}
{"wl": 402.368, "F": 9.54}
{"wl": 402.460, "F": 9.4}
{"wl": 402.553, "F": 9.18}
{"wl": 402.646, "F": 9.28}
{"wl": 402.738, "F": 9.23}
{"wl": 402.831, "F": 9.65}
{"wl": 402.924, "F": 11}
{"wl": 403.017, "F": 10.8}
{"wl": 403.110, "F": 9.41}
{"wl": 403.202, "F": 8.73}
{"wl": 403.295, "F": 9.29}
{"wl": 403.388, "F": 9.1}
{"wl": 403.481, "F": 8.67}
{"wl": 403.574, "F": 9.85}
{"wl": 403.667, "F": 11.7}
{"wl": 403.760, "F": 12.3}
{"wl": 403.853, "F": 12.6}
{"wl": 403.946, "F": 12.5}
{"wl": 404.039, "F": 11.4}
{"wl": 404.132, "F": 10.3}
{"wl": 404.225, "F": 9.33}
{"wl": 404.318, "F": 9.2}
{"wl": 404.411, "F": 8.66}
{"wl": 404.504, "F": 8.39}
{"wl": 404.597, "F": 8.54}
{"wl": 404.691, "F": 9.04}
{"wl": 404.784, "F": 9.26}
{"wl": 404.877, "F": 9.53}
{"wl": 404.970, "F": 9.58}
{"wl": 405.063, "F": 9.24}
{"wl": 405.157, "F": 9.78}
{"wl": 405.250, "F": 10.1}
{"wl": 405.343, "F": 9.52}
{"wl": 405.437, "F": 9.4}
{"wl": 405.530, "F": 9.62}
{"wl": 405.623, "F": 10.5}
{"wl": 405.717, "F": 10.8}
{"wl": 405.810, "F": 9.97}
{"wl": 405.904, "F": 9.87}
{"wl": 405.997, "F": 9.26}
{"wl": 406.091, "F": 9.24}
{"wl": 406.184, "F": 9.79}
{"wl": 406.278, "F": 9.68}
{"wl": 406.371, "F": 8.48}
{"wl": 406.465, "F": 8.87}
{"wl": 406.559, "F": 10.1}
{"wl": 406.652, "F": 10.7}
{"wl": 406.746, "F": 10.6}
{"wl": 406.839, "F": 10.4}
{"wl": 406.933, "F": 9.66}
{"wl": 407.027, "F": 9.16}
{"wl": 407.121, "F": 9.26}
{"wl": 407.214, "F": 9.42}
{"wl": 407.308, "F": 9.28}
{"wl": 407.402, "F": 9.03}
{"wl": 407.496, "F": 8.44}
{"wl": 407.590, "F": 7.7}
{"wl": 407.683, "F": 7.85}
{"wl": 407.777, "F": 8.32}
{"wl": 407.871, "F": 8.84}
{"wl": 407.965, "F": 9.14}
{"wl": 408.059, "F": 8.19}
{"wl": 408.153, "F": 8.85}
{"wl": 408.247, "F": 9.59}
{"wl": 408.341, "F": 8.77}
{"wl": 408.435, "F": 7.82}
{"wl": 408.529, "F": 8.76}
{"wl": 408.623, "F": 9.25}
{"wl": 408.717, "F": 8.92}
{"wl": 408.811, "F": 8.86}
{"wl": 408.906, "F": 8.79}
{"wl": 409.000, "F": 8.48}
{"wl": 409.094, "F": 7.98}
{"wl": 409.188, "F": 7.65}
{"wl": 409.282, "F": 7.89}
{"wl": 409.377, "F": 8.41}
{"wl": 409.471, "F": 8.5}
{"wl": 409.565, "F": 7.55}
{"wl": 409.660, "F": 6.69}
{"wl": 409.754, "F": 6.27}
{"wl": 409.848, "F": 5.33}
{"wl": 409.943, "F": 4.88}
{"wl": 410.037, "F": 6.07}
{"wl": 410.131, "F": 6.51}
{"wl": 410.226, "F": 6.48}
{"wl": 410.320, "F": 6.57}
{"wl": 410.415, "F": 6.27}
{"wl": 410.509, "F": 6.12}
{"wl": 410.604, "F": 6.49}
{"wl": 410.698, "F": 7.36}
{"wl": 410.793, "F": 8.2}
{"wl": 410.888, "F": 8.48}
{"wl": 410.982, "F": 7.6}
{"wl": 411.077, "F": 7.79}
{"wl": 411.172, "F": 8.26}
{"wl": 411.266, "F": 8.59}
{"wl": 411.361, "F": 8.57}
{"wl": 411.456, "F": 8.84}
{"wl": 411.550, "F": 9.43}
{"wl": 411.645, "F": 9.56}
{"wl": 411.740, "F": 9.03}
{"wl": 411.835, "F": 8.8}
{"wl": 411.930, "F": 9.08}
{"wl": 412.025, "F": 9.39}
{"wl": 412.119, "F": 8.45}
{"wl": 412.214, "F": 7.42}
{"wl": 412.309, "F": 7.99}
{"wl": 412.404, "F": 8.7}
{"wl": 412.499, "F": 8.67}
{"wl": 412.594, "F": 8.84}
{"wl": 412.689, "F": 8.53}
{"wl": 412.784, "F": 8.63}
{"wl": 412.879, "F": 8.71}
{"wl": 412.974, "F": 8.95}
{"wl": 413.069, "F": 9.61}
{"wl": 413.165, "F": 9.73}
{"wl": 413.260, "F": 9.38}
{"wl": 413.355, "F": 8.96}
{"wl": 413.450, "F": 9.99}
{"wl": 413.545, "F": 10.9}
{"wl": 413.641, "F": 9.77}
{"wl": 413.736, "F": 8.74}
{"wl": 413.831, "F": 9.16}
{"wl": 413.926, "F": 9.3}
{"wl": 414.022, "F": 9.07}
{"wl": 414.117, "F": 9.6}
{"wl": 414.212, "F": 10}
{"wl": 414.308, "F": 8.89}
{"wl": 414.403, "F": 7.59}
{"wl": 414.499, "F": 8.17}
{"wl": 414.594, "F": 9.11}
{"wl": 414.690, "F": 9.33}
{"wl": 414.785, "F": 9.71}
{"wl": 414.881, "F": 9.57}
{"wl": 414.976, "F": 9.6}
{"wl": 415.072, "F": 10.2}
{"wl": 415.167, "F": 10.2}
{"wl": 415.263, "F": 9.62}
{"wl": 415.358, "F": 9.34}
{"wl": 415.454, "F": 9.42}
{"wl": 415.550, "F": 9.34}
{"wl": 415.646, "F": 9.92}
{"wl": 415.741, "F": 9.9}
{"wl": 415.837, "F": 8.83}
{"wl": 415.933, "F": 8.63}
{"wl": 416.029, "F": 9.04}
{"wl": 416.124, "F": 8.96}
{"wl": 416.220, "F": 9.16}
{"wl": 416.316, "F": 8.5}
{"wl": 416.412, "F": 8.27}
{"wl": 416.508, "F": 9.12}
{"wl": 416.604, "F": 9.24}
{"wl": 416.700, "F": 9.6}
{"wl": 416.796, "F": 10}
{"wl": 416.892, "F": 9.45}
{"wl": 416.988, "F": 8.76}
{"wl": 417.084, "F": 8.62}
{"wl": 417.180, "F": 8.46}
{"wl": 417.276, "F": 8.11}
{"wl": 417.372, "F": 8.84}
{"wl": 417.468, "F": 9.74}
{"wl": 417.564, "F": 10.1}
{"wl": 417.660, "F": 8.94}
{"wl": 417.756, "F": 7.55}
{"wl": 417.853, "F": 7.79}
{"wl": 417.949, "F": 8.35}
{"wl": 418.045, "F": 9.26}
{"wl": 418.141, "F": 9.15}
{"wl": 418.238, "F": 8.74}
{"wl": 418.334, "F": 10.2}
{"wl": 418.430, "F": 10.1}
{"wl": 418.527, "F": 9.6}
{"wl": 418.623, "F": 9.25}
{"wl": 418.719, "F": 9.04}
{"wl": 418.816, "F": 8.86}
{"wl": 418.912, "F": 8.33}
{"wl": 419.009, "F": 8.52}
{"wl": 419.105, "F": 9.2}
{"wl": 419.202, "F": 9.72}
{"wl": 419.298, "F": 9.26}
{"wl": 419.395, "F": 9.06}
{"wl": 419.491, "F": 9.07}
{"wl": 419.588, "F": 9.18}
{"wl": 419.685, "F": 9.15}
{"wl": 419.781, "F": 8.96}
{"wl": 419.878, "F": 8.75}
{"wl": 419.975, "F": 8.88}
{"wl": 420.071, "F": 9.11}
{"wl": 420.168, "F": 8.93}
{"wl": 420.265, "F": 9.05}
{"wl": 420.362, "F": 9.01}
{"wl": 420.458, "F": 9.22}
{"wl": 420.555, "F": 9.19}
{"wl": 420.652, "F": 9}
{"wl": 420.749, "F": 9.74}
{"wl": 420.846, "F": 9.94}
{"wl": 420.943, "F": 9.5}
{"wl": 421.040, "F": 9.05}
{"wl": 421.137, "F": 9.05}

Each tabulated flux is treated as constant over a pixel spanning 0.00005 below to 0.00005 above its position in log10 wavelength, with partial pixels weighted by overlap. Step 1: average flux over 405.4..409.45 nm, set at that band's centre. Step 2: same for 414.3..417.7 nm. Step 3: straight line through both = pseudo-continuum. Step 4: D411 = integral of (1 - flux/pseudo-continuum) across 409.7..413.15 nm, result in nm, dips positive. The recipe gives 0.46 nm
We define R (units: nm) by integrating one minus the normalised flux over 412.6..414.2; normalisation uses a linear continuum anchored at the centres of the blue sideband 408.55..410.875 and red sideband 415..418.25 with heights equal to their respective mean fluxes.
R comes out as -0.20 nm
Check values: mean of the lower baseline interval 7.34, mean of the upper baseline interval 9.1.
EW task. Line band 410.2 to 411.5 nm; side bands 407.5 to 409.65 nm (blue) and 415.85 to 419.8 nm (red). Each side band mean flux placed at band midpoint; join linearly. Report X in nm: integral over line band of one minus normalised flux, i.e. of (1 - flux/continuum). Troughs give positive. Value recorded 0.15 nm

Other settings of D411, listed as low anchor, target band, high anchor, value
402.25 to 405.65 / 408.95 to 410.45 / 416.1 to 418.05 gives 0.39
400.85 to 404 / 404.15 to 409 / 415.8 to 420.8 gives 0.36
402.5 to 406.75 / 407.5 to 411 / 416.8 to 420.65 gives 0.67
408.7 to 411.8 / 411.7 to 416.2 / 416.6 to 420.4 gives -0.49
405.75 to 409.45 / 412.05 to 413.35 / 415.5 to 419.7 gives 0.04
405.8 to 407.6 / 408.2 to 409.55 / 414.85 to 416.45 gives 0.13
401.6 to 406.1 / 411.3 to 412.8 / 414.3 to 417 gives 0.11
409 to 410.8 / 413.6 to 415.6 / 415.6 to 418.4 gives -0.24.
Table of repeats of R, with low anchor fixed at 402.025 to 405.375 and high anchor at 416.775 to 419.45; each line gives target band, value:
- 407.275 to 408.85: 0.15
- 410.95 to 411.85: 0.07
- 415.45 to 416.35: 0.00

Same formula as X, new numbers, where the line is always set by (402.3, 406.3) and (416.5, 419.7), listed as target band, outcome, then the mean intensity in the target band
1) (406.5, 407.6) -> 0.02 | 9.53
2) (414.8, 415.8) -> -0.05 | 9.7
